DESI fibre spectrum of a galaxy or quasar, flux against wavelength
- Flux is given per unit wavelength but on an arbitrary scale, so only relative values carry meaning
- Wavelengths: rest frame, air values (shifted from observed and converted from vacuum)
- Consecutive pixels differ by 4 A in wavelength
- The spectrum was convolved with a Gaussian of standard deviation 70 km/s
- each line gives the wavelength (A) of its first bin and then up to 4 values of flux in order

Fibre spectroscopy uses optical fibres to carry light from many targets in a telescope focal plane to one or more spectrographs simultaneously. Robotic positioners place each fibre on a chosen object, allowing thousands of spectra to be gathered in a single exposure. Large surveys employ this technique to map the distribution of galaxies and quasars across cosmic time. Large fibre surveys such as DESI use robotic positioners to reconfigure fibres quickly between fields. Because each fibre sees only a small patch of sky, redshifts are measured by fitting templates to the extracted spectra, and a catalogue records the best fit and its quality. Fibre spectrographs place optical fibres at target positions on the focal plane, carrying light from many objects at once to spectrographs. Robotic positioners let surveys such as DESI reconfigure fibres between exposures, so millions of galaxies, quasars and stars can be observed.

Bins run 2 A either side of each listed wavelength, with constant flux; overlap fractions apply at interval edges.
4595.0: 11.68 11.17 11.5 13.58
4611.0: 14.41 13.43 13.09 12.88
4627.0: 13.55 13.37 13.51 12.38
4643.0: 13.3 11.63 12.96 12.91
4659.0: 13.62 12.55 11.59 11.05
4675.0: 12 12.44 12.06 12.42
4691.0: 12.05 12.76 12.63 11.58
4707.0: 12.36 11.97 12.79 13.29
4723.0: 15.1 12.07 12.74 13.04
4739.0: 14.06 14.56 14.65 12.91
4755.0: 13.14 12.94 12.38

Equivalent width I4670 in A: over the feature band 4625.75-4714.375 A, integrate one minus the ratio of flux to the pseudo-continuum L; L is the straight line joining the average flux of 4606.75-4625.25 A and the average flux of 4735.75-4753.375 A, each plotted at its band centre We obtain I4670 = 7.7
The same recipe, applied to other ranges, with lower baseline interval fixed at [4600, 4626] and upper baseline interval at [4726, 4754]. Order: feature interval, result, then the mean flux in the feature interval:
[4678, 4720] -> 3.1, 12.4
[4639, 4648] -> 0.4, 12.5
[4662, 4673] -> 1.3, 11.7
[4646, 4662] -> 0.5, 12.8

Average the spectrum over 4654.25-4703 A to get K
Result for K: 12.3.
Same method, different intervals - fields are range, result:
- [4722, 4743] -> 13.4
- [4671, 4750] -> 12.8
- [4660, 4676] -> 11.9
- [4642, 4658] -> 12.7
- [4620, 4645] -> 13.2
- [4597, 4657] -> 12.9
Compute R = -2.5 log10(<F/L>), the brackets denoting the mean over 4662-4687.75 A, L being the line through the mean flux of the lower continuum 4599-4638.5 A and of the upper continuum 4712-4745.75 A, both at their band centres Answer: 0.11 mag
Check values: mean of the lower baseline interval 13.1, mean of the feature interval 12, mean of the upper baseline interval 13.4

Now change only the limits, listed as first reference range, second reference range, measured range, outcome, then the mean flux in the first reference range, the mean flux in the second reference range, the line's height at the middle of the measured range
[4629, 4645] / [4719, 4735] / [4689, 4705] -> 0.083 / 13.1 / 13.3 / 13.2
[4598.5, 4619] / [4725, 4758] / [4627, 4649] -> 0.013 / 13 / 13.4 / 13.1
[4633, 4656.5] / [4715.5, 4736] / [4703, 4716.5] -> 0.077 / 12.8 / 13.2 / 13.1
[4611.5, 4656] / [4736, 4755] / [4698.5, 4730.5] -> 0.077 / 13.1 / 13.9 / 13.7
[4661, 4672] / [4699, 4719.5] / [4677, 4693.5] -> -0.020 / 11.8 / 12.4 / 12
